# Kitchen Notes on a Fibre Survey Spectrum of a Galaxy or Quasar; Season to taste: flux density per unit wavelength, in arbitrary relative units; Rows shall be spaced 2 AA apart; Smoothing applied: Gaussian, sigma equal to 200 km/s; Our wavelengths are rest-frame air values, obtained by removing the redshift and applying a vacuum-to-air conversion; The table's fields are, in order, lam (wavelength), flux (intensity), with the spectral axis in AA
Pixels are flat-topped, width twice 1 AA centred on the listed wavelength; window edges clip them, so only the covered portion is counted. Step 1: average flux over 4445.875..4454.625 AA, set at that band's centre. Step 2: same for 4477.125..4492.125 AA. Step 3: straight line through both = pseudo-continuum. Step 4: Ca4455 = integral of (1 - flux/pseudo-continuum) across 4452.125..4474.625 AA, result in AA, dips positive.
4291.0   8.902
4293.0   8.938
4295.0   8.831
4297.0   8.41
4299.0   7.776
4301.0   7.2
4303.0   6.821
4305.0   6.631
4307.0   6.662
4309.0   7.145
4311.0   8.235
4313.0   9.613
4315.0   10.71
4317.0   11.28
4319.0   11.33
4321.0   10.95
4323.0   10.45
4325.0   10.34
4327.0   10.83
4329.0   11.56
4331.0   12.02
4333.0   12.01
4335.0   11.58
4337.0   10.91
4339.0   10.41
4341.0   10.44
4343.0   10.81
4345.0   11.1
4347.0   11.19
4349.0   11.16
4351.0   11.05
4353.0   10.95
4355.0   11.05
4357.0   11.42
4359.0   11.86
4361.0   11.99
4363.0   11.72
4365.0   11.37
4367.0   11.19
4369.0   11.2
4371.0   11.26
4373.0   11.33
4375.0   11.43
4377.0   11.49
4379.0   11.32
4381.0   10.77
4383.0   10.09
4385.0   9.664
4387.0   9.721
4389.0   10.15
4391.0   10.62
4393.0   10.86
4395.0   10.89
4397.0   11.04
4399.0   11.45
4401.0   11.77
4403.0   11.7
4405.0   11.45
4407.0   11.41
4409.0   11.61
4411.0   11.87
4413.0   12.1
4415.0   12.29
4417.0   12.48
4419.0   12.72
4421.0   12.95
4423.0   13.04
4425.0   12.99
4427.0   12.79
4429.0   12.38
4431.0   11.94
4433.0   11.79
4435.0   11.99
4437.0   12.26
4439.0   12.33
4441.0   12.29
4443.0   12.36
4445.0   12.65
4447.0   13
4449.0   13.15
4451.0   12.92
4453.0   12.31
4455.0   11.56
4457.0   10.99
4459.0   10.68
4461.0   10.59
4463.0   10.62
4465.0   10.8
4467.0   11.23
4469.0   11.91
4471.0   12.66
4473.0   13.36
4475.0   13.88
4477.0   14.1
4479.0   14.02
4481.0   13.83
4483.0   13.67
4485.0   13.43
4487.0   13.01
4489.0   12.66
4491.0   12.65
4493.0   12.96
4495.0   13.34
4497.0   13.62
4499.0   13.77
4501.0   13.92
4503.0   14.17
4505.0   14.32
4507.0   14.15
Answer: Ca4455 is 2.4 AA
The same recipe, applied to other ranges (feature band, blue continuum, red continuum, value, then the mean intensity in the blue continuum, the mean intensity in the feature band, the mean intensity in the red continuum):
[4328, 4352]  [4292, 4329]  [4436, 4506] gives -3.57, 9.08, 11.2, 12.7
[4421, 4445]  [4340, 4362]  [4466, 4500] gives 0.02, 11.2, 12.4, 13.2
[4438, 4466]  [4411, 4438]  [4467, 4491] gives 2.04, 12.4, 11.9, 13.2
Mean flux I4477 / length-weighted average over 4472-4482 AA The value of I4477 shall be 13.8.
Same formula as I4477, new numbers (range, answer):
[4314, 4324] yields 10.9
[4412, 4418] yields 12.3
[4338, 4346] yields 10.7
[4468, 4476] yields 13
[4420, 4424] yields 13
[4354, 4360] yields 11.4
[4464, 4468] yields 11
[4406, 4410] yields 11.5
